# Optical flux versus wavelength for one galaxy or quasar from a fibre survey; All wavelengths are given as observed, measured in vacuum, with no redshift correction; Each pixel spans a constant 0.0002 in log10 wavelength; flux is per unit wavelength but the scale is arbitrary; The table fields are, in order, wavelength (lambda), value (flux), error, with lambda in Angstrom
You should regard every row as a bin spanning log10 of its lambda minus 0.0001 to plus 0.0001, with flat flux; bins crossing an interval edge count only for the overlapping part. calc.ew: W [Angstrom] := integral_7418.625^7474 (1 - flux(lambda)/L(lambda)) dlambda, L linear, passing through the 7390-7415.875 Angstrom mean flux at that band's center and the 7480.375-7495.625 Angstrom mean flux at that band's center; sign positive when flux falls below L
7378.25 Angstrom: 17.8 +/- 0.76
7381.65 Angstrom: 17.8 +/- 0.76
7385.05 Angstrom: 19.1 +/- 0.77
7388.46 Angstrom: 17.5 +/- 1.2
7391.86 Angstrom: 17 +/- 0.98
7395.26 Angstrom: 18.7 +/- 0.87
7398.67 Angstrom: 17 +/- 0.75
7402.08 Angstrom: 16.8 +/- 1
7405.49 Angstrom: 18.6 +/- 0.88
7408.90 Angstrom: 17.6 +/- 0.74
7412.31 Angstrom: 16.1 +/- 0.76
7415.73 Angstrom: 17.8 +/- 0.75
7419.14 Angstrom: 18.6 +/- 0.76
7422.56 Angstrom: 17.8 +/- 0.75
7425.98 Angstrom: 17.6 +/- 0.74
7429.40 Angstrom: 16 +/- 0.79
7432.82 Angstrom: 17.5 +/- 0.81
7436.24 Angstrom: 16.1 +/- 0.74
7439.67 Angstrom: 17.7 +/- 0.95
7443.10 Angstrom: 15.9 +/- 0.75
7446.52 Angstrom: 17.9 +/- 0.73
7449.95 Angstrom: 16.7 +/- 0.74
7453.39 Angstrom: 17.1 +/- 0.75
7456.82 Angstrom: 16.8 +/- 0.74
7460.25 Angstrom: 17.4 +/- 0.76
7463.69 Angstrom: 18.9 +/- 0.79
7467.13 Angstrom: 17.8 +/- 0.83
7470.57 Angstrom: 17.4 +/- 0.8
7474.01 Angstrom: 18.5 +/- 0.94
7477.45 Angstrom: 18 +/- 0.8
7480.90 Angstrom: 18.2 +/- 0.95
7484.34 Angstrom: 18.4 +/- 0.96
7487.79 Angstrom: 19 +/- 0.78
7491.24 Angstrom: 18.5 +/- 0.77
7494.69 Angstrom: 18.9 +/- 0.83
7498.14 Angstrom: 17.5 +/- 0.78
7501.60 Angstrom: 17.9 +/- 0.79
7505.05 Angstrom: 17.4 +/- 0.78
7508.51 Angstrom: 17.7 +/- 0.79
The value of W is 2.2 Angstrom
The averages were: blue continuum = 17.4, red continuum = 18.6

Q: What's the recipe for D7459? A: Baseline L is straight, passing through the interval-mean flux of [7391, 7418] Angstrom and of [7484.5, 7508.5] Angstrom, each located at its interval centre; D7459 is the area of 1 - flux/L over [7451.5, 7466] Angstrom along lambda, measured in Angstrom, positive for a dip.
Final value 0.3 Angstrom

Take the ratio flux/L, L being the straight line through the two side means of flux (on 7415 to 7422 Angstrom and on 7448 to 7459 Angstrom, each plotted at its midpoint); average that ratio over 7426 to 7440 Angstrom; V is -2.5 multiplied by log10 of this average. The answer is 0.05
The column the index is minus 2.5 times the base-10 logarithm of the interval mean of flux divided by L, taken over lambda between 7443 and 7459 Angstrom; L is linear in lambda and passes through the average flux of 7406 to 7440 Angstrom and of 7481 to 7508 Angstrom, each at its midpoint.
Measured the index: 0.04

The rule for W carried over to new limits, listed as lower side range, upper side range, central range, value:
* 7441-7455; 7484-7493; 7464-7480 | -0.1 Angstrom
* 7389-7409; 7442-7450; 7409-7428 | -0.2 Angstrom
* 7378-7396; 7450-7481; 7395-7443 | 1.4 Angstrom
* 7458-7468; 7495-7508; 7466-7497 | -0.7 Angstrom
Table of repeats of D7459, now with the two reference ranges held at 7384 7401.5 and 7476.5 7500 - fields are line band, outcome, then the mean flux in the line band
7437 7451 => 0.8 Angstrom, 17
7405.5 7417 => 0.3 Angstrom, 17.4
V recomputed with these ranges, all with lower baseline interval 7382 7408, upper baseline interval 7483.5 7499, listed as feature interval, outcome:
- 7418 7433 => 0.03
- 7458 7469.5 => 0.02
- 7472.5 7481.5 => 0.01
